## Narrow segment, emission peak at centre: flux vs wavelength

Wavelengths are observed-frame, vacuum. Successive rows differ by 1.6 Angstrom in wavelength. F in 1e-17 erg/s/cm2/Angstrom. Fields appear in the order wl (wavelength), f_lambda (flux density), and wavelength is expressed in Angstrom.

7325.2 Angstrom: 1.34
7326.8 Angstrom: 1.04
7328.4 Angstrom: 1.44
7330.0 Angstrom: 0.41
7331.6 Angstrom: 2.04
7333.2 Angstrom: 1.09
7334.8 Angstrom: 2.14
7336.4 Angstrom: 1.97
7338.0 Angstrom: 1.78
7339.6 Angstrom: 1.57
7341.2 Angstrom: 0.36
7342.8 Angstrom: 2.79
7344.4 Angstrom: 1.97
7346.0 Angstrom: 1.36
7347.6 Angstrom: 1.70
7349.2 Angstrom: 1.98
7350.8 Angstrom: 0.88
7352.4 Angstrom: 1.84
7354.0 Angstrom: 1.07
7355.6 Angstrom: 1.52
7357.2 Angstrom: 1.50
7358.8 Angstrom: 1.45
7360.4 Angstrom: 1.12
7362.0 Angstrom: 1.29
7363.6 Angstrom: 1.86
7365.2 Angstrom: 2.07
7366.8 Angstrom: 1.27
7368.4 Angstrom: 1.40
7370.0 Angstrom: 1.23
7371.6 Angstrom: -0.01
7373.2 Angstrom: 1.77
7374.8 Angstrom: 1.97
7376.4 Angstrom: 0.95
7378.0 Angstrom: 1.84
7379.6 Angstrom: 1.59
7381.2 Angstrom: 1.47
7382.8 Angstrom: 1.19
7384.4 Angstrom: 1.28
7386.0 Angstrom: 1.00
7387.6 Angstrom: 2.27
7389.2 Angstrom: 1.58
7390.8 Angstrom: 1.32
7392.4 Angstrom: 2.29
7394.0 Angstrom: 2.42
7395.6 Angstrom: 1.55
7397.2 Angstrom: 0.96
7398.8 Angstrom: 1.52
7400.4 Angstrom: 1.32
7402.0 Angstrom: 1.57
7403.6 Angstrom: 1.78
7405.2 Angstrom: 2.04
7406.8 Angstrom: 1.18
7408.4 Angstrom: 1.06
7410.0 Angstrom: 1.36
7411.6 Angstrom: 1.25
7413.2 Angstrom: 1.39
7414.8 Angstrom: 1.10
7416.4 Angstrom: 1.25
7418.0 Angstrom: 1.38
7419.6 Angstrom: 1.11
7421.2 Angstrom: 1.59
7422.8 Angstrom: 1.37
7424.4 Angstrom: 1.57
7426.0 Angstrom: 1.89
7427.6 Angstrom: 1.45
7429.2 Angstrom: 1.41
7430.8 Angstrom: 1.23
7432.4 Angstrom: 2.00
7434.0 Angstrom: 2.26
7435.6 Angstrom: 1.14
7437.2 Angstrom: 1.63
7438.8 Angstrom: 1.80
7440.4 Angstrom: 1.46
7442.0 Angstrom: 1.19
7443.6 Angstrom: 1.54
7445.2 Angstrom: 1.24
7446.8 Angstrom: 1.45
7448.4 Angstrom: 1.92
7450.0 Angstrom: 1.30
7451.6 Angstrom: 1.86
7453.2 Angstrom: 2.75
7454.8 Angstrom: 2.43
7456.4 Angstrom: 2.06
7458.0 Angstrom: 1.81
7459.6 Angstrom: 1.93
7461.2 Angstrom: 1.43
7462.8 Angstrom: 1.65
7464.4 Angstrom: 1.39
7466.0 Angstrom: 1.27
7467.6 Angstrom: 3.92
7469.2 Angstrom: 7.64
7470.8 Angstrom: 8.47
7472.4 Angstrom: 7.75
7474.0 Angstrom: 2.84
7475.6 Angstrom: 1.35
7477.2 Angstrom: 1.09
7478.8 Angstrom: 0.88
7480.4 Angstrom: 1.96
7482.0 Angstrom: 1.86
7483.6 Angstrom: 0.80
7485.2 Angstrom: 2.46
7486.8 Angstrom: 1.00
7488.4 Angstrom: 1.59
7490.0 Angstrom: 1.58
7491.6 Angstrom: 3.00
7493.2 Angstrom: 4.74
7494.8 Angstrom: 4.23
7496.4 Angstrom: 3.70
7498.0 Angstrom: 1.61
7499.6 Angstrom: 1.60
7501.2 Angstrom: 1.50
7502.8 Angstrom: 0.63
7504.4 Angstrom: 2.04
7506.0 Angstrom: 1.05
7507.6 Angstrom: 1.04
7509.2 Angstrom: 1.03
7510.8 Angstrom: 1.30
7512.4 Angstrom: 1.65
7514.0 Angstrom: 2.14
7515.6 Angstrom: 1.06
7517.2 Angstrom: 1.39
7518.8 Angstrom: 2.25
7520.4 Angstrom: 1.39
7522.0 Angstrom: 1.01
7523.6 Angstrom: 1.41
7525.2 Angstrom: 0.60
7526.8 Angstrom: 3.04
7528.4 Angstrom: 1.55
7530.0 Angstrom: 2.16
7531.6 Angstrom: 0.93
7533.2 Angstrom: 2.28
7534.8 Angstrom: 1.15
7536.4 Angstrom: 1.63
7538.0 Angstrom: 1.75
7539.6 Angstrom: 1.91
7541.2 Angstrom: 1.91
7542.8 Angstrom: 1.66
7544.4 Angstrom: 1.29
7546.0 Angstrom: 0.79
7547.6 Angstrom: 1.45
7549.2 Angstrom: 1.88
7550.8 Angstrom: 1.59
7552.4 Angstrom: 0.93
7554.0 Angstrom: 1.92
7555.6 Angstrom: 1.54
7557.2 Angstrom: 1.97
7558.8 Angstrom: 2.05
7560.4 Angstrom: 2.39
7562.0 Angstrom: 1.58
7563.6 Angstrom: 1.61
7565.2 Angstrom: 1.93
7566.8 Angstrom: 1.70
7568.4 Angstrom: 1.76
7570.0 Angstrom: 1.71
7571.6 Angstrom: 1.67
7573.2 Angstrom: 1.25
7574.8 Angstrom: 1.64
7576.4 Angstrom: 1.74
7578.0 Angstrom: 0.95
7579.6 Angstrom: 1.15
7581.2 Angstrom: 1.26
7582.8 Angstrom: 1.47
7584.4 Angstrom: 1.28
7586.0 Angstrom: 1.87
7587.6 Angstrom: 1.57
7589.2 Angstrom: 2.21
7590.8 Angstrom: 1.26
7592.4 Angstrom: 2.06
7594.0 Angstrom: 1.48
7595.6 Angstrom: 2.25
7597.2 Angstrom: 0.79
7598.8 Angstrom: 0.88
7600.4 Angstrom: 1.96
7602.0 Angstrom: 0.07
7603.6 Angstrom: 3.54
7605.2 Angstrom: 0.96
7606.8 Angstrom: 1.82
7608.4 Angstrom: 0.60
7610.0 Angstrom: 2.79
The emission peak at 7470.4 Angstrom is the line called H-alpha 6563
